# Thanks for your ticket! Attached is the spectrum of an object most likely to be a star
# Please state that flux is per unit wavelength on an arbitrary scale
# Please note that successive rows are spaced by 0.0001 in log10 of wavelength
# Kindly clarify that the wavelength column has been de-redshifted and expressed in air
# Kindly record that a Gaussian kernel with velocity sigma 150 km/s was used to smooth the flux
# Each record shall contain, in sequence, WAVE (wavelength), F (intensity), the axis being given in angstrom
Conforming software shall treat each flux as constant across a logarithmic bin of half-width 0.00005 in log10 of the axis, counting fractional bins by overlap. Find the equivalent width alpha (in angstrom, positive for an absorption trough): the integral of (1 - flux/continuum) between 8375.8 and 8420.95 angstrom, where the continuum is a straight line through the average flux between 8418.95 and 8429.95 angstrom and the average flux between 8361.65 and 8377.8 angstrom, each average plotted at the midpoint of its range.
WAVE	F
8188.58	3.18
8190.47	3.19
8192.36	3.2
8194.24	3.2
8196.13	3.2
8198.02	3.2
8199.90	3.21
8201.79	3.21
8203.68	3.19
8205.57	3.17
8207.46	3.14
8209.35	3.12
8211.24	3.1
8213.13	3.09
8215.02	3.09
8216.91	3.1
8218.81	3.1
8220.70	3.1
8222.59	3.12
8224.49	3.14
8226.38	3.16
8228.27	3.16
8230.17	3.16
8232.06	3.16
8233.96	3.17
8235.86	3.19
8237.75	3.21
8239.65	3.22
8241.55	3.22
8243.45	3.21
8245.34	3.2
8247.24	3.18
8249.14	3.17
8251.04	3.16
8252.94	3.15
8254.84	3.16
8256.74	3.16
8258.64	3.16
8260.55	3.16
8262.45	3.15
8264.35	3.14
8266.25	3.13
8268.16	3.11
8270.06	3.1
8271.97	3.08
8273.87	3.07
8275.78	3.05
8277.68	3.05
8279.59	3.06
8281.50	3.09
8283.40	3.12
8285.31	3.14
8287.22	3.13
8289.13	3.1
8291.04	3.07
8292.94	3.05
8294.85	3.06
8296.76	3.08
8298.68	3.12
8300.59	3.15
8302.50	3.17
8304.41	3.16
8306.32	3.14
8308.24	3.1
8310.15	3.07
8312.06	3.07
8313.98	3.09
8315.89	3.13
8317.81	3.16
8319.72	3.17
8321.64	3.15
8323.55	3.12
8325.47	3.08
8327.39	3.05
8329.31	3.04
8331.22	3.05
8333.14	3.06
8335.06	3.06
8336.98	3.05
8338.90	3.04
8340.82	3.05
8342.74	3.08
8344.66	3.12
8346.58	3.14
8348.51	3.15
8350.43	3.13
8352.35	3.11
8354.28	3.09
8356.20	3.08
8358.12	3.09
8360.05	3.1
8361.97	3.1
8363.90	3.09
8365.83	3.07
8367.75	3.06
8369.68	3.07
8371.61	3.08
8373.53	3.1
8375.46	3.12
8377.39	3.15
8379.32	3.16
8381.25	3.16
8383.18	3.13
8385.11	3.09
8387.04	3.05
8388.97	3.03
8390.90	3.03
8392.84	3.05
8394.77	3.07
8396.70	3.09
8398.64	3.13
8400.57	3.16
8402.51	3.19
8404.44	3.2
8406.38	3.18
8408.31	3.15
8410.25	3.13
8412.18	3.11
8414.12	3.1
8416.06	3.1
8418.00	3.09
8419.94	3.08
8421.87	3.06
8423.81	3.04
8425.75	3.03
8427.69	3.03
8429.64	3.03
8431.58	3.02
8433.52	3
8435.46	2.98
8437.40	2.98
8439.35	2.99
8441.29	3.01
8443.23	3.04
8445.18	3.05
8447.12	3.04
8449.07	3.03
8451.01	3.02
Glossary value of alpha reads -0.7 angstrom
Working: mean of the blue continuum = 3.09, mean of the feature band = 3.11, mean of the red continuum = 3.05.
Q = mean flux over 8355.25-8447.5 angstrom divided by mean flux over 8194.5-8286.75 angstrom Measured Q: 1.0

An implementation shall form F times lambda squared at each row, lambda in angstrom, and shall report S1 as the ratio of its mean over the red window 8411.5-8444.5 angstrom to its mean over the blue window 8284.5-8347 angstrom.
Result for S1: 1.01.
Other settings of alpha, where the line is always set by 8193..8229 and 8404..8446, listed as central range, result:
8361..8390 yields -0.1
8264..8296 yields 0.3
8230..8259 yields -0.4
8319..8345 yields 0.2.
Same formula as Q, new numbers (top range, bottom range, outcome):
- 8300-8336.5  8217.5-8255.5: 0.98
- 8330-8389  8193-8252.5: 0.98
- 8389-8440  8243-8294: 0.99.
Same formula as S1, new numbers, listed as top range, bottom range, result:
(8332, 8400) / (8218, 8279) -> 1.01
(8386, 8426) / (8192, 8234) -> 1.03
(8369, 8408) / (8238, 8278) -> 1.02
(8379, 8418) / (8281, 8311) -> 1.03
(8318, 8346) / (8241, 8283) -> 1.00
